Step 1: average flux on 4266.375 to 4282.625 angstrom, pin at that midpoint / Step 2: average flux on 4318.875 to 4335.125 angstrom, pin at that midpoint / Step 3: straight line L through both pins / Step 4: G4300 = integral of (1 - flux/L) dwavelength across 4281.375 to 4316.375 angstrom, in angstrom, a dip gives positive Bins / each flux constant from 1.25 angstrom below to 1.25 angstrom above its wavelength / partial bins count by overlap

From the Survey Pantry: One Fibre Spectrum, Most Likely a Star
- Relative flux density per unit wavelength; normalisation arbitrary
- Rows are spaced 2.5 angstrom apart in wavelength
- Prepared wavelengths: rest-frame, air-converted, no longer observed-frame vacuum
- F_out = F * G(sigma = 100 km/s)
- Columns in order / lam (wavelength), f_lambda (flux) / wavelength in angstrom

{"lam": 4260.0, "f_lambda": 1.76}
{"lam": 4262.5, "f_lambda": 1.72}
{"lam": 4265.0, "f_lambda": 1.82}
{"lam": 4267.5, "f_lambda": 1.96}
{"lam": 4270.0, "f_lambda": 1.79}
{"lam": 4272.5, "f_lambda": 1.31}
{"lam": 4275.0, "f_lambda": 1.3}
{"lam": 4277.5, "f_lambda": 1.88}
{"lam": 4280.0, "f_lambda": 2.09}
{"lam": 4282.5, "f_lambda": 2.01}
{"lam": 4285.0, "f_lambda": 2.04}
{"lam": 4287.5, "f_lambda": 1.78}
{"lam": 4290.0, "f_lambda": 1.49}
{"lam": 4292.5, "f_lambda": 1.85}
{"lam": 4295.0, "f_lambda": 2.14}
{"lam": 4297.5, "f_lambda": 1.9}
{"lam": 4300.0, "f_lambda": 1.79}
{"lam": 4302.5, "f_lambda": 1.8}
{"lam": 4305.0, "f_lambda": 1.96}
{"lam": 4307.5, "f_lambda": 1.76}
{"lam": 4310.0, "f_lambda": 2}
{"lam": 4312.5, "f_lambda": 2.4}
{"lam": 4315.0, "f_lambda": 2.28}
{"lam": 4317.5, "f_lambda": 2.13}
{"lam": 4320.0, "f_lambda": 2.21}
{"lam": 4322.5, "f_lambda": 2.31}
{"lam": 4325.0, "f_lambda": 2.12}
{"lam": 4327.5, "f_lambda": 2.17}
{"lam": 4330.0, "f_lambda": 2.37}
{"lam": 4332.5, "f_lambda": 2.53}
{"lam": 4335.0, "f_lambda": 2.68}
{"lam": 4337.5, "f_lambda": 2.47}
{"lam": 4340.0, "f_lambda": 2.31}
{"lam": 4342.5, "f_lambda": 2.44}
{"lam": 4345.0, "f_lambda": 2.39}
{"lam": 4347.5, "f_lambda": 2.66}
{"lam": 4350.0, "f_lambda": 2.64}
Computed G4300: 1.2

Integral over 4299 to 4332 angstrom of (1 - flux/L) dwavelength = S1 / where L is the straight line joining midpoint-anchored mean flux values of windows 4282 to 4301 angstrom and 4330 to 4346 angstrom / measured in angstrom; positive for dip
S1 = 1.0 angstrom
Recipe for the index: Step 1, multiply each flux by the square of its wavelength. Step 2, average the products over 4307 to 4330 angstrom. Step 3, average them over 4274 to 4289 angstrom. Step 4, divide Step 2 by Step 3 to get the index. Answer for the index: 1.20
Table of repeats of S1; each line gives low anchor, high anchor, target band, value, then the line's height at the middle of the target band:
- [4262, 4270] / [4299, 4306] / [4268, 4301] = 0.7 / 1.84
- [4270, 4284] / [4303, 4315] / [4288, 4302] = 0.6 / 1.91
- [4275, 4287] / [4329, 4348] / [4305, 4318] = 0.7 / 2.21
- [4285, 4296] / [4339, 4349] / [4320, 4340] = -0.6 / 2.29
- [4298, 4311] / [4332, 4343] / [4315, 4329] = -0.1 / 2.19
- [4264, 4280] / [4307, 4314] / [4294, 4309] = 0.8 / 2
